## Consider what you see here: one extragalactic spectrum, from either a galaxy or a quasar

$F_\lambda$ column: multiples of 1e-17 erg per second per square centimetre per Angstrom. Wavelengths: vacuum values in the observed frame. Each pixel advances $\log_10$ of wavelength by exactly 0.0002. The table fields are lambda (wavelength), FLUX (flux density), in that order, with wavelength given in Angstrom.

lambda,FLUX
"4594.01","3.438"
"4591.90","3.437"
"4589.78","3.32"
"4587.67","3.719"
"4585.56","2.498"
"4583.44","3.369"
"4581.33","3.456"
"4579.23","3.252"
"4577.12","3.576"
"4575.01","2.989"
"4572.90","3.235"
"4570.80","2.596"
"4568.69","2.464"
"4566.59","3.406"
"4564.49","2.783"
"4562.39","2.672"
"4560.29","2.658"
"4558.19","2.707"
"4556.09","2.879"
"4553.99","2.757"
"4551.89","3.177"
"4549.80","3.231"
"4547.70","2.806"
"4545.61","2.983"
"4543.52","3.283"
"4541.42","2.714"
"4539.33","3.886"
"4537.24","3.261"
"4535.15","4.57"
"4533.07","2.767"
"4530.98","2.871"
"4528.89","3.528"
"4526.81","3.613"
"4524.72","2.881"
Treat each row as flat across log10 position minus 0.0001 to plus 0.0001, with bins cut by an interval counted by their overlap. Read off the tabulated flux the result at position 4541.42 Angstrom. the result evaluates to 2.714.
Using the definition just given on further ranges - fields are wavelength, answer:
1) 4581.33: 3.456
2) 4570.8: 2.596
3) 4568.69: 2.464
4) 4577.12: 3.576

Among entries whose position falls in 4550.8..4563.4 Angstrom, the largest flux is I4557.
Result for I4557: 3.177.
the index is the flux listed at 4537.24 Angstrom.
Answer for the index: 3.261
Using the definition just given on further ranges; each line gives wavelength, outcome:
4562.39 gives 2.672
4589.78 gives 3.32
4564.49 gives 2.783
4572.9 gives 3.235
